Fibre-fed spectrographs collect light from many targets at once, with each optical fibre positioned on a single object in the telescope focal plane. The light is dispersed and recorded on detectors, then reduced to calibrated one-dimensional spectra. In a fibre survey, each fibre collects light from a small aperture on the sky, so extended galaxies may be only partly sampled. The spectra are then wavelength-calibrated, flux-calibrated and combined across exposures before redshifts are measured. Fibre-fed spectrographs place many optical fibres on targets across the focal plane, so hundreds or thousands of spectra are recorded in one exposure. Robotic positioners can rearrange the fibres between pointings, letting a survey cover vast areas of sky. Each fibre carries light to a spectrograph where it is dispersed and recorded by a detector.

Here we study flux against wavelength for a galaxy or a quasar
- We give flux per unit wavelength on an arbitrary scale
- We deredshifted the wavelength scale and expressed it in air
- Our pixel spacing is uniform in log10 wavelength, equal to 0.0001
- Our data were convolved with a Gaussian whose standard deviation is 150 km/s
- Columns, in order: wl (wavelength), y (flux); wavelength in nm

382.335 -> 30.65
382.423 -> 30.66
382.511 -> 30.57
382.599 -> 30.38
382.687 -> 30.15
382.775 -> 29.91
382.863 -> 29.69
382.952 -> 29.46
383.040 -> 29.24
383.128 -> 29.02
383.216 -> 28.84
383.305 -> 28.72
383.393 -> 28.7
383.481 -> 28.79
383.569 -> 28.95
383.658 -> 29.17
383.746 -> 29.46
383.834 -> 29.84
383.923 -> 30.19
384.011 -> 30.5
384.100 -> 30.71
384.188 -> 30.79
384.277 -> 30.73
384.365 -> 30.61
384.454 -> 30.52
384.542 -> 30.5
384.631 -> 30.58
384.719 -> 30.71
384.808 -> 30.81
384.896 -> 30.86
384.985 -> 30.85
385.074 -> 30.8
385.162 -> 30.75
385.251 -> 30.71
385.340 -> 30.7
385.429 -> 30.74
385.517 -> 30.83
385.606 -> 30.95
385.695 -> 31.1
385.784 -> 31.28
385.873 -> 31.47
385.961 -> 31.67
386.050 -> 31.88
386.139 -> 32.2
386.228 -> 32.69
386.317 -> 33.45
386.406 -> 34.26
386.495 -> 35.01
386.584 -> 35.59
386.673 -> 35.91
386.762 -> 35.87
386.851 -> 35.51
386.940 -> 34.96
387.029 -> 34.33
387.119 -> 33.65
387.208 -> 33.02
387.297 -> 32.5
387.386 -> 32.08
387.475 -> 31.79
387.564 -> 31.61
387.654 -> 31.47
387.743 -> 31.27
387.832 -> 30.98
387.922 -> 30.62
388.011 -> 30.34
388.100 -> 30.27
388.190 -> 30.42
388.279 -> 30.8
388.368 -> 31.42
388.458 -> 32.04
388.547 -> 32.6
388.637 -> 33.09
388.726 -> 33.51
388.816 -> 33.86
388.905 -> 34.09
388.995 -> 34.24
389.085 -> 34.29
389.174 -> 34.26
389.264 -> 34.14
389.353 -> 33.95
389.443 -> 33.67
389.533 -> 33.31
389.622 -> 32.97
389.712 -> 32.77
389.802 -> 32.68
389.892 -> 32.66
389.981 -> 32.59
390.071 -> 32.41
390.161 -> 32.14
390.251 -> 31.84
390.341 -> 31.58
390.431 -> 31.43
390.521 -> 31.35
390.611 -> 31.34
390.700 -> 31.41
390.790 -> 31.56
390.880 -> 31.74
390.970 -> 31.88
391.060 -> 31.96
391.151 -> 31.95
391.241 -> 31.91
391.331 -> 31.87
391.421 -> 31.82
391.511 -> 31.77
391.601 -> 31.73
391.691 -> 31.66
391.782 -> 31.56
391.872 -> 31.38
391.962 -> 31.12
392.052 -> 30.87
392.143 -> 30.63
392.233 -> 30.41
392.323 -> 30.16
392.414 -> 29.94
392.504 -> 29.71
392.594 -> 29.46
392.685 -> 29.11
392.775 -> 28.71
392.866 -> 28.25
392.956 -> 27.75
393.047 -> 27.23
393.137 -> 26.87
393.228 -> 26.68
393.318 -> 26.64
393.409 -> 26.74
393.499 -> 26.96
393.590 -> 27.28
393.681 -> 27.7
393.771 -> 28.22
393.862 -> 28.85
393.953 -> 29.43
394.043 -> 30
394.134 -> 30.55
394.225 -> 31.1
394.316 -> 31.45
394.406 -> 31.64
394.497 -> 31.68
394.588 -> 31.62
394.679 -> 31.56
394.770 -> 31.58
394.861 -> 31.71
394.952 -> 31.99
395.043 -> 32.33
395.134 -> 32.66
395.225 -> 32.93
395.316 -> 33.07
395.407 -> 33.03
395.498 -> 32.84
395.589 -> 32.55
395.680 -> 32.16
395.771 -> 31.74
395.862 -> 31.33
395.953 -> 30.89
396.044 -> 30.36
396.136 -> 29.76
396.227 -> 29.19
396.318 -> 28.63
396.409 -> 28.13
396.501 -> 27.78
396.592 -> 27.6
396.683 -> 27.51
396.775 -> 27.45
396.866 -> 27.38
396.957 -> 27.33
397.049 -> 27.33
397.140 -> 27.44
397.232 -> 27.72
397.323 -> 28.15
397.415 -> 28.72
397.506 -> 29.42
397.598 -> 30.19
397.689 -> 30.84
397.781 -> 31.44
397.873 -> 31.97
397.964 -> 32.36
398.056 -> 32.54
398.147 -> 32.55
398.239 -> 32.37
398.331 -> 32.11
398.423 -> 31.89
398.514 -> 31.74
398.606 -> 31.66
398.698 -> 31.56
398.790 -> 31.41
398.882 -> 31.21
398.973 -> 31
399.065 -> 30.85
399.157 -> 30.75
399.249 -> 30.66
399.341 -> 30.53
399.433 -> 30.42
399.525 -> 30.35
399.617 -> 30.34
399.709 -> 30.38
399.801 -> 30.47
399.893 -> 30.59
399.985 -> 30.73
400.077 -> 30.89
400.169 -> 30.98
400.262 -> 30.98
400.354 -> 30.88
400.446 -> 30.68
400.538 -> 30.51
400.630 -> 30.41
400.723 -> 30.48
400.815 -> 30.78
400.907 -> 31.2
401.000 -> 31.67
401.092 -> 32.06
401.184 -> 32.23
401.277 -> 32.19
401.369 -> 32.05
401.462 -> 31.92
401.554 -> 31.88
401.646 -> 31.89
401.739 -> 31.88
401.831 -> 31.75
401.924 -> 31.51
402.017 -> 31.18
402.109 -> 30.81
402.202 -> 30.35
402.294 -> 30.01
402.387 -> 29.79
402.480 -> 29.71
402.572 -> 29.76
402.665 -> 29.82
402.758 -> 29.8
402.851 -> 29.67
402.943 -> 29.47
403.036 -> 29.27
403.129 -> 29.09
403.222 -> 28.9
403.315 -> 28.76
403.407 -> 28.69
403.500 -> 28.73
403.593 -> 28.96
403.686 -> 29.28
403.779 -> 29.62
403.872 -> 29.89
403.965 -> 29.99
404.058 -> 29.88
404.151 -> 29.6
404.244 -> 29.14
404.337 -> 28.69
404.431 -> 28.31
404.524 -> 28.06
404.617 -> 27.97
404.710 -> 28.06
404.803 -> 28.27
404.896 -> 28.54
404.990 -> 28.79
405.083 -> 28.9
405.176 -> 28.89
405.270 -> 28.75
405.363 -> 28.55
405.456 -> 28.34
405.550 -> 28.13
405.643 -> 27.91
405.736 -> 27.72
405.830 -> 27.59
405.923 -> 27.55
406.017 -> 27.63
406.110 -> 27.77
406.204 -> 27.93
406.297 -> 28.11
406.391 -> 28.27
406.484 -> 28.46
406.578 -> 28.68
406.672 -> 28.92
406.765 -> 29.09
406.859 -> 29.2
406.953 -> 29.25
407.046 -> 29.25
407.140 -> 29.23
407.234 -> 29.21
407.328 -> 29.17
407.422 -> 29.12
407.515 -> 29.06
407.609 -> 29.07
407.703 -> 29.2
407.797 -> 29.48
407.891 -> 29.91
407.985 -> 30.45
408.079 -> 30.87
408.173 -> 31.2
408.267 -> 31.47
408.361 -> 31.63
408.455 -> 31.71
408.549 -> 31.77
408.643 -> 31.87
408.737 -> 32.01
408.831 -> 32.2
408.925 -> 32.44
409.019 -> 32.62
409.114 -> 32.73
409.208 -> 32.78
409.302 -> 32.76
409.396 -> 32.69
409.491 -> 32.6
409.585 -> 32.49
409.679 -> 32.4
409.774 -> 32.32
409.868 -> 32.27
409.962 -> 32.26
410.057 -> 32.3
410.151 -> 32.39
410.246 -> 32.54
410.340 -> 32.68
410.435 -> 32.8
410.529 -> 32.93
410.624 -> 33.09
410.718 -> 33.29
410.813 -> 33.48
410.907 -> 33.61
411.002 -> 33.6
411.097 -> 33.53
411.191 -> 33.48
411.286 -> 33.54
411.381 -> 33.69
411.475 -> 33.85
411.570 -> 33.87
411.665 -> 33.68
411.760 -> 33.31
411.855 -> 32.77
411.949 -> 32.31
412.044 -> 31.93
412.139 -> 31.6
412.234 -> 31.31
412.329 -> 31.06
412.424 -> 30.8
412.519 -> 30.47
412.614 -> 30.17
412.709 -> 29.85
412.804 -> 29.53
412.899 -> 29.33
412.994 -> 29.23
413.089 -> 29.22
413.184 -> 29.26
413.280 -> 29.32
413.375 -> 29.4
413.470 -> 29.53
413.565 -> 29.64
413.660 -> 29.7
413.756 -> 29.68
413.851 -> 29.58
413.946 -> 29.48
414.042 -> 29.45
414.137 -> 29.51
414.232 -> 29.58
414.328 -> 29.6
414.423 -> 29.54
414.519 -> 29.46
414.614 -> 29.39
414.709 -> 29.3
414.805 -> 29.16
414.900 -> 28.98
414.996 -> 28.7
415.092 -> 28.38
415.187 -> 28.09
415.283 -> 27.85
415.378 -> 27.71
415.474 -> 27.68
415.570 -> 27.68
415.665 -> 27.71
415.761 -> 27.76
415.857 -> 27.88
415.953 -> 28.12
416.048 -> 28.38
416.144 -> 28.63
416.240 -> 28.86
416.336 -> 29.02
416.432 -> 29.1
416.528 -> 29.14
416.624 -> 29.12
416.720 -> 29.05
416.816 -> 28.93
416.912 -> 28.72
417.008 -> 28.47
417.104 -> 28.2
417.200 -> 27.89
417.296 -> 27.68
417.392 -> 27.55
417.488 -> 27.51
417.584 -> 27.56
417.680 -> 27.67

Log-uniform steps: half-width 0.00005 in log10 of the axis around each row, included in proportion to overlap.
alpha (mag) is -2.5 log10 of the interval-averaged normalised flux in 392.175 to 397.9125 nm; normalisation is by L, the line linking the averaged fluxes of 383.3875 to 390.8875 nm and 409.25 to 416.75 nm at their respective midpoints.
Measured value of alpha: 0.066 mag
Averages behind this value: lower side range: 32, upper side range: 30.6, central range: 29.7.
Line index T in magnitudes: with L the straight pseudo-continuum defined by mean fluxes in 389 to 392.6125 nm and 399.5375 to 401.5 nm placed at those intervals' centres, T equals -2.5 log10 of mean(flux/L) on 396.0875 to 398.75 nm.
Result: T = 0.06 mag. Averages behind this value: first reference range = 31.9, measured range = 29.7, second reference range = 31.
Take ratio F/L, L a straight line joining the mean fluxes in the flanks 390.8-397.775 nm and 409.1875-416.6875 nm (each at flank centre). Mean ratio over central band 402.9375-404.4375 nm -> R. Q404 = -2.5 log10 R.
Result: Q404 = 0.042 mag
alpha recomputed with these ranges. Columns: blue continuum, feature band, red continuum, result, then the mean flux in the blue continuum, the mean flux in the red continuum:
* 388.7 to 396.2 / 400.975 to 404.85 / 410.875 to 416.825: 0.022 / 31.2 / 30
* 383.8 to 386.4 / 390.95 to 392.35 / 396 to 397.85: -0.060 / 31.1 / 28.6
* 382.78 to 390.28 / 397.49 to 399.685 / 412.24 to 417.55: -0.024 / 31.8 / 29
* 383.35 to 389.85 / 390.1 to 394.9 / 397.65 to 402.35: 0.048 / 32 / 31.2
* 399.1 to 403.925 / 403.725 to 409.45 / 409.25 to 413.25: 0.063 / 30.5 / 32.1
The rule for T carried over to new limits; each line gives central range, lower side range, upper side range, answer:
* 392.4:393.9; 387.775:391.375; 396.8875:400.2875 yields 0.133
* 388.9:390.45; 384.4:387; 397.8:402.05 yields -0.037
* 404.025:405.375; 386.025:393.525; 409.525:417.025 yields 0.083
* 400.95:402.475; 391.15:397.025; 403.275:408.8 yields -0.067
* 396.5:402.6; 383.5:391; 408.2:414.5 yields 0.043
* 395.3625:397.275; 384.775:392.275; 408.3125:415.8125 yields 0.085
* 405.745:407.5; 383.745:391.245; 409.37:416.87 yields 0.087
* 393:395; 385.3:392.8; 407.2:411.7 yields 0.095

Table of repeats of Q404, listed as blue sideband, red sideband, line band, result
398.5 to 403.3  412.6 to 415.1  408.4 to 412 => -0.10 mag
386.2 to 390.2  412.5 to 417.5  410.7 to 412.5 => -0.12 mag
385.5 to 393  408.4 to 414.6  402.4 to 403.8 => 0.09 mag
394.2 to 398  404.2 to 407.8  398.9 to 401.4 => -0.05 mag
